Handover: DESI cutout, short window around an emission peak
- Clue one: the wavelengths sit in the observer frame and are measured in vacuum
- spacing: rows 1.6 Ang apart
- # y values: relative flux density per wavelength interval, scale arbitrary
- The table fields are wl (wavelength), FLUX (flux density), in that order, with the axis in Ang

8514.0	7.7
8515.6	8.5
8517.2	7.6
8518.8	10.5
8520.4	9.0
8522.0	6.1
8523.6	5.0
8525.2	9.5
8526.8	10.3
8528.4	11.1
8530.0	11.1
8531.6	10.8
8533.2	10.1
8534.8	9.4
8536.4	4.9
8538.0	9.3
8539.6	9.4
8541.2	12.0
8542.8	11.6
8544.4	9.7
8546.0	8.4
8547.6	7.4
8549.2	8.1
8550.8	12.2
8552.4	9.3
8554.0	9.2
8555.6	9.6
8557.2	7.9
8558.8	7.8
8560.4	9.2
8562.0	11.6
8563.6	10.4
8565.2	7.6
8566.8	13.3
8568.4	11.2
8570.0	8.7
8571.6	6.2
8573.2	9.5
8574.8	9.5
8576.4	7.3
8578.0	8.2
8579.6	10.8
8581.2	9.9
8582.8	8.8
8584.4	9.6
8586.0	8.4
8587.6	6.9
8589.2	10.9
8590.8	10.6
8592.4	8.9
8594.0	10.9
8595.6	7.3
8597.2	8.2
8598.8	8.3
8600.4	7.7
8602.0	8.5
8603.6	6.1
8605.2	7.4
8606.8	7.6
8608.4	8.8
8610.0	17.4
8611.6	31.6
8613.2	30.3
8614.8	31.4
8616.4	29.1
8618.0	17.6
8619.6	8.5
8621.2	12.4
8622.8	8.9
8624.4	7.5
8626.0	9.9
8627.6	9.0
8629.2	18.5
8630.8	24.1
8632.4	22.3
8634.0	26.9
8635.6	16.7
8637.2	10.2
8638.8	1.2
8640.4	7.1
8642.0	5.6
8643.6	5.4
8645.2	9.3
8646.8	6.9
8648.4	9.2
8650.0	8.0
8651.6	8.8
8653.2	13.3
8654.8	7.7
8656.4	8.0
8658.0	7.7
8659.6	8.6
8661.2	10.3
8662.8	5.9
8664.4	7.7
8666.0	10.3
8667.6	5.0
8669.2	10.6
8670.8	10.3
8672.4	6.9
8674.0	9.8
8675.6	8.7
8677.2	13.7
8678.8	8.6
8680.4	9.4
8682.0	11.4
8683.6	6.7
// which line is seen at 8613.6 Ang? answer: [S II]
